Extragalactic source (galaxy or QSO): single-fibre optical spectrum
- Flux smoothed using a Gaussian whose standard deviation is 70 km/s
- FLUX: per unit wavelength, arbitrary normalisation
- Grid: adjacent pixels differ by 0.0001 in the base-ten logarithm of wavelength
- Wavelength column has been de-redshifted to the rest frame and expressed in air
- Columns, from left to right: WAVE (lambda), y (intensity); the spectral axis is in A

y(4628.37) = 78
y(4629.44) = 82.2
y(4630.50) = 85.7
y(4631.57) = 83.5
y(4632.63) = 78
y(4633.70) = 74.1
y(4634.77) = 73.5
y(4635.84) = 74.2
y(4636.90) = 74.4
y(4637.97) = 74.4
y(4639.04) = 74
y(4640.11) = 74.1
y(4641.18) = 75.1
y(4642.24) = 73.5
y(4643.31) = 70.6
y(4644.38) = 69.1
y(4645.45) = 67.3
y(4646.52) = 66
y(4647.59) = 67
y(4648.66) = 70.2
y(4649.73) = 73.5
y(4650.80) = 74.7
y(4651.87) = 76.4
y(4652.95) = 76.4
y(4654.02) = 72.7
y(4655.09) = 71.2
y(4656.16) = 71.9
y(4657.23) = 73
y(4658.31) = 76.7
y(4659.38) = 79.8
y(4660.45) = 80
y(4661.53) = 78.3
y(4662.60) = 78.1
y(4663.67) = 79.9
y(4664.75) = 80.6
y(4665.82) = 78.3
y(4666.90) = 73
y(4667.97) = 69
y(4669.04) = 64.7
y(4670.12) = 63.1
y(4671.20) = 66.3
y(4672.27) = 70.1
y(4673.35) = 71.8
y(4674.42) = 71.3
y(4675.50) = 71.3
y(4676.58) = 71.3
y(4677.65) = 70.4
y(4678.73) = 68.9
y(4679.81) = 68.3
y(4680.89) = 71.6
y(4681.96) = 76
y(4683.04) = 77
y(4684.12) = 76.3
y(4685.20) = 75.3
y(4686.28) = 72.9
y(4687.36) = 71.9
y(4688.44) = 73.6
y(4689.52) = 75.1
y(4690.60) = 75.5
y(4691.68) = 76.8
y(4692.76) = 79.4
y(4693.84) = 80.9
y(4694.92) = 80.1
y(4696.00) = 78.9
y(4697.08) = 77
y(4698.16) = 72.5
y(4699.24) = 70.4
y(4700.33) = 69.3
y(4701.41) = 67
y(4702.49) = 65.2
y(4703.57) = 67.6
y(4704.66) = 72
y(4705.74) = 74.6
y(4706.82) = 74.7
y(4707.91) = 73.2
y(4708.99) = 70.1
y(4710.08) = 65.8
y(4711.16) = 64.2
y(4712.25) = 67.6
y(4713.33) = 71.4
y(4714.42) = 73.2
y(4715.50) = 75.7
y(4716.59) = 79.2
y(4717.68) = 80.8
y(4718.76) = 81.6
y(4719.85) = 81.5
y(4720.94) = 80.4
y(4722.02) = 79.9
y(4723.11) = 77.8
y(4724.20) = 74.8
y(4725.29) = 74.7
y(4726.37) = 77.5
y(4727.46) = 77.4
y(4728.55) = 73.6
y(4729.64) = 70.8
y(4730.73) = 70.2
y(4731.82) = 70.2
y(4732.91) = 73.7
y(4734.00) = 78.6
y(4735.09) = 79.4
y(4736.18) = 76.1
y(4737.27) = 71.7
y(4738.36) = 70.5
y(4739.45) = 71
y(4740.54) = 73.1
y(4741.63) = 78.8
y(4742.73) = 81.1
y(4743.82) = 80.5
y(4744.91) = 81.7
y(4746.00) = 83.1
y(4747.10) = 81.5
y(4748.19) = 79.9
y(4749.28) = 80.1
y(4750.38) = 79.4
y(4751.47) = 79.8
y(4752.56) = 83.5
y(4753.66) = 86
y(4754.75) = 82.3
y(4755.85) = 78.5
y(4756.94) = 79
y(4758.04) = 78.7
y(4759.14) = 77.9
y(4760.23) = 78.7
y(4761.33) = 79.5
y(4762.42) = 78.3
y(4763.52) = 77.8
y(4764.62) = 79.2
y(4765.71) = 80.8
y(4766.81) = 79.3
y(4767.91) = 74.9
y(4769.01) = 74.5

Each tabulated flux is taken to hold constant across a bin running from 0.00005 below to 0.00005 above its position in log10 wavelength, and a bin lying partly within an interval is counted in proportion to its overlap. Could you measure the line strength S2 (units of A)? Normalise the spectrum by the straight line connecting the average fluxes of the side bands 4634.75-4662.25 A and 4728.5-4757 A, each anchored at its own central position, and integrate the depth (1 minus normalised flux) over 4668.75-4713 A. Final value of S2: 1.9 A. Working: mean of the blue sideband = 73.4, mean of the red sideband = 77.6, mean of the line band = 72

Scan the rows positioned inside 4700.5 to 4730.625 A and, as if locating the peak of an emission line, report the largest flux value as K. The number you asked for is 81.6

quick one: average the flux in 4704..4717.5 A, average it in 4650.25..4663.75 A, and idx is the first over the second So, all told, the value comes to 0.9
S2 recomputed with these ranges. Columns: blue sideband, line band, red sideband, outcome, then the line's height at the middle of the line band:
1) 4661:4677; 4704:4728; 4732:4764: 0.4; 76.1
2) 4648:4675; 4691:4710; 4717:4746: 0.5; 75.3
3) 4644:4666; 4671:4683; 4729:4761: 0.7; 75.2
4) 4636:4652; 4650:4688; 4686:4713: -0.6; 72.3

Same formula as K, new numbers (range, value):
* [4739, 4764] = 86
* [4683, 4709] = 80.9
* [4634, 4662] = 80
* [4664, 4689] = 80.6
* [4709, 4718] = 80.8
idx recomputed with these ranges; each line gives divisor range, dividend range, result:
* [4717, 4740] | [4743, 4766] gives 1.06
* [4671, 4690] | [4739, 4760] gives 1.10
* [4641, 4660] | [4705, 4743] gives 1.03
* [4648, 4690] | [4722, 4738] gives 1.02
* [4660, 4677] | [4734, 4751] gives 1.07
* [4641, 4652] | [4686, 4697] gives 1.08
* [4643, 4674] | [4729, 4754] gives 1.06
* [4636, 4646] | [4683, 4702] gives 1.03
